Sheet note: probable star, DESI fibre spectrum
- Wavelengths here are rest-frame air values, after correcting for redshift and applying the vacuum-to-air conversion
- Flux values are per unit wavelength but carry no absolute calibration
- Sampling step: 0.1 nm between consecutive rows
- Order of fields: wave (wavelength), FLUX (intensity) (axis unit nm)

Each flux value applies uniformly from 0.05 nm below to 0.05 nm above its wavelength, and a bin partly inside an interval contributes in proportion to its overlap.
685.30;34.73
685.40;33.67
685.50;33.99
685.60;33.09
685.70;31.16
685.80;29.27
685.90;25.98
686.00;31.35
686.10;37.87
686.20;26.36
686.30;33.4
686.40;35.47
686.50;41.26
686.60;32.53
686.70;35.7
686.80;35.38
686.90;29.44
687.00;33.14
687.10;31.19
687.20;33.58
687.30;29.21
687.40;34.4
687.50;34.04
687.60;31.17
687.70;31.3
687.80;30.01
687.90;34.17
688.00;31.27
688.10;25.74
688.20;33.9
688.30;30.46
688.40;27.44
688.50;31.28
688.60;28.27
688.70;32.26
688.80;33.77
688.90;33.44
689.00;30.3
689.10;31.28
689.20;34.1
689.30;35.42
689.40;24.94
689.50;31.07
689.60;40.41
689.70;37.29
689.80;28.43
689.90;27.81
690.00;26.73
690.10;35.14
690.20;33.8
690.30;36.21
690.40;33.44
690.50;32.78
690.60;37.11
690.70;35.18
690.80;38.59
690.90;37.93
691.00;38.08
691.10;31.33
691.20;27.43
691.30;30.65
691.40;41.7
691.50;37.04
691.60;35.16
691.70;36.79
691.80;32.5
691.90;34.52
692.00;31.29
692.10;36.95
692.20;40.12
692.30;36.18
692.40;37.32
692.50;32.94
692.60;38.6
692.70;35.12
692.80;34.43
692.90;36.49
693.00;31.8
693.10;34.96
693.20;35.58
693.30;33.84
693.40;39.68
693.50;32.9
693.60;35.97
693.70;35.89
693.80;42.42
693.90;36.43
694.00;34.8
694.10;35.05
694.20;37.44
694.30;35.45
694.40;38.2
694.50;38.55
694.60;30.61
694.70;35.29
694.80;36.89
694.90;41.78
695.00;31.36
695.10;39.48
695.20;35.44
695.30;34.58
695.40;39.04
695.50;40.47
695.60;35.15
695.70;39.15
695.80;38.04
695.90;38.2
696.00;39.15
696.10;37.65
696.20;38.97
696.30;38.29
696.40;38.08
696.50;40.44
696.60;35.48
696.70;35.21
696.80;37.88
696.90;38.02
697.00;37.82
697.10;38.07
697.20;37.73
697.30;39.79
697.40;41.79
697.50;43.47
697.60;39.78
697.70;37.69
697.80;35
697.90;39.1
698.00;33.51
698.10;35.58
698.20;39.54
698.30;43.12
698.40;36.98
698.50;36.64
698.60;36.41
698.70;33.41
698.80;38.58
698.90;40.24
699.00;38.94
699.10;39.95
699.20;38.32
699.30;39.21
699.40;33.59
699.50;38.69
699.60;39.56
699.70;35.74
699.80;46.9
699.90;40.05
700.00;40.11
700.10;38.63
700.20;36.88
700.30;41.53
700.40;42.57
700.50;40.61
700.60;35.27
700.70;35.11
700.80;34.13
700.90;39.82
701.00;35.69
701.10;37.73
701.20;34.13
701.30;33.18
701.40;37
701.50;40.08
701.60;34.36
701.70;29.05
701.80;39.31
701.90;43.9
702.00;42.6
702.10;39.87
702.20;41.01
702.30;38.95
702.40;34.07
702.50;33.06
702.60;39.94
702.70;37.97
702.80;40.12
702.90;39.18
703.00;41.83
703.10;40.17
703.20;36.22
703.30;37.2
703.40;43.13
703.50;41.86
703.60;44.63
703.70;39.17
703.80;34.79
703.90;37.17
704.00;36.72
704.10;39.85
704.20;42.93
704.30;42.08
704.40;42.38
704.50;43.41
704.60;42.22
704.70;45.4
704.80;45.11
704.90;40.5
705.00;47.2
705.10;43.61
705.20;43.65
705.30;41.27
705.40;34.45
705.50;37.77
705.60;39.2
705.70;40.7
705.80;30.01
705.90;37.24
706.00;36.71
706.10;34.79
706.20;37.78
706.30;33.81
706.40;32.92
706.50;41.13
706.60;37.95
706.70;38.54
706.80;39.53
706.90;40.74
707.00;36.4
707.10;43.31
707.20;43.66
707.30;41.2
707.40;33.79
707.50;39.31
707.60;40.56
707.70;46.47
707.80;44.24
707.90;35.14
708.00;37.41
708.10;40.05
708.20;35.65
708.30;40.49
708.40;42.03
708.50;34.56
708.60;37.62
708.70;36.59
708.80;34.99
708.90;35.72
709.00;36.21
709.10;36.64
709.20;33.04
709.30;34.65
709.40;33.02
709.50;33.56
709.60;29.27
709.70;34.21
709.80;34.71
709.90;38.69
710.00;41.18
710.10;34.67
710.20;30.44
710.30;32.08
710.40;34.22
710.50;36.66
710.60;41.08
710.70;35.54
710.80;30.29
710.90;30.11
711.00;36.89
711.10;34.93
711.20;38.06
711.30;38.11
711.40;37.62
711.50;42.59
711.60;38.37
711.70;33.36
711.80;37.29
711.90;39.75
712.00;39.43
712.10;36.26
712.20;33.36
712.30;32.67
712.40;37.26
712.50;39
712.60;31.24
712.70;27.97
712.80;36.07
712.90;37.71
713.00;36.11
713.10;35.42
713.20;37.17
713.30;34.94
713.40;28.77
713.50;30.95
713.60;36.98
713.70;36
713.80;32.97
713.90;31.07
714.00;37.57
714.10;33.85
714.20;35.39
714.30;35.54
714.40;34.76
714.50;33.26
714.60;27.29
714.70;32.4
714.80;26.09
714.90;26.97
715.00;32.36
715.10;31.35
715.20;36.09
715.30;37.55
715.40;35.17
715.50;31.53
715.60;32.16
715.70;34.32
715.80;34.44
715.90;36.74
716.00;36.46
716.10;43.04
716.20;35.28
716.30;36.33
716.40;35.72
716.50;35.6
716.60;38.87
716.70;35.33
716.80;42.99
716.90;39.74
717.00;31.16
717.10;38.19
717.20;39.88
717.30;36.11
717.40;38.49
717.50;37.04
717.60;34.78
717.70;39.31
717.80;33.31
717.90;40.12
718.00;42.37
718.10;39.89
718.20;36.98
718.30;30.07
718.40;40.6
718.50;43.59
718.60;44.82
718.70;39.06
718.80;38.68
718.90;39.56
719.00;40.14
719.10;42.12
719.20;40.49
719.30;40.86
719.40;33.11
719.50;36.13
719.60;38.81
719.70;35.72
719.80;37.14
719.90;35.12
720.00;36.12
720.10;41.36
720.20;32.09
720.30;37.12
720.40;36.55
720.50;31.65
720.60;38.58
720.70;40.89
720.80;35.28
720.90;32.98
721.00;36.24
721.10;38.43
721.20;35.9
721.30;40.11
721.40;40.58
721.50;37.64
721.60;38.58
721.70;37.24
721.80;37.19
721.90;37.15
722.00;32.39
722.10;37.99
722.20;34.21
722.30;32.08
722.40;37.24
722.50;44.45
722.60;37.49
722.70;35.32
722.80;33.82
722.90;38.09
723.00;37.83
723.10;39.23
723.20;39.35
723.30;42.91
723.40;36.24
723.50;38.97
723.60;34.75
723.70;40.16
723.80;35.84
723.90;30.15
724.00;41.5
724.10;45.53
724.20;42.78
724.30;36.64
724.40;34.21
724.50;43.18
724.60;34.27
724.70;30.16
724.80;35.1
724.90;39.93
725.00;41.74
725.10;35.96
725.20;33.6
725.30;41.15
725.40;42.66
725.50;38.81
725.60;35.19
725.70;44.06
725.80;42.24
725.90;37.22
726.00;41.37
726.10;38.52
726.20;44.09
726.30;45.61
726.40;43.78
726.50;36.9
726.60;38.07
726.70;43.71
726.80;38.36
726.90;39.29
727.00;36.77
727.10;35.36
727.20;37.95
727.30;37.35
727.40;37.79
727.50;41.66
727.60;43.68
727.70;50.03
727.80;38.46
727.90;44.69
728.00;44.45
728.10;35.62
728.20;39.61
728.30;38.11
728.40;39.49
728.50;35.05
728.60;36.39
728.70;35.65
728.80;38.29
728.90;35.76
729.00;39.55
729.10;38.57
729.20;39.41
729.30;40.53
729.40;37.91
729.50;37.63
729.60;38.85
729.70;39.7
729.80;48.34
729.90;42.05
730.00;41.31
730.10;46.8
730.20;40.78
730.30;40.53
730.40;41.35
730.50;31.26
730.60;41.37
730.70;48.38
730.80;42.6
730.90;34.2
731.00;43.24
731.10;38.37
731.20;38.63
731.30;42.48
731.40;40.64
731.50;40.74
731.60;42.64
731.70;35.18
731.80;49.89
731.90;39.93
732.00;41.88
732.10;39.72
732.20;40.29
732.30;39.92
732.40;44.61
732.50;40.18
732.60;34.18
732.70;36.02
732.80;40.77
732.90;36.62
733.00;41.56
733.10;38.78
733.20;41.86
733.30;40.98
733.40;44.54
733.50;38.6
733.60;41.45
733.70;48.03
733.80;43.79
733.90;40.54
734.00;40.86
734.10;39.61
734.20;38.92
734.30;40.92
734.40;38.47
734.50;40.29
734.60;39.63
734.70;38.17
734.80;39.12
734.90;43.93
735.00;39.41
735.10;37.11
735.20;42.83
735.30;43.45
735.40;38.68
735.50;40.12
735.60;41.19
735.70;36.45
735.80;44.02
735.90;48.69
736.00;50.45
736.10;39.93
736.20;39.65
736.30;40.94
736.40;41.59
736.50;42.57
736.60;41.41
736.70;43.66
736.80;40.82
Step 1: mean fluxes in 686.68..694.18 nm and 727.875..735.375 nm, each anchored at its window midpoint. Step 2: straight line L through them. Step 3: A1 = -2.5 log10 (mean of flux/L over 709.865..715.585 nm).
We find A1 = 0.08 mag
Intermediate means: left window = 33.8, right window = 40.3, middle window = 34.7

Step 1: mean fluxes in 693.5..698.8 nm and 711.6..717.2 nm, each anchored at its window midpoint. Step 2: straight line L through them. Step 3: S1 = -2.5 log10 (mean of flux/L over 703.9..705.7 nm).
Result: -0.146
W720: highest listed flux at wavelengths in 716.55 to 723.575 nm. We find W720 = 44.82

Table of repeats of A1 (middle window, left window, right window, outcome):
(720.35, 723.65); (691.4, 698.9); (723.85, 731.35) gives 0.06 mag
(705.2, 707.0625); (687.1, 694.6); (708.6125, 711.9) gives -0.07 mag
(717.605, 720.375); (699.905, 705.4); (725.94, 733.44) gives 0.05 mag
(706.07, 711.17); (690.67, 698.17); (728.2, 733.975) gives 0.04 mag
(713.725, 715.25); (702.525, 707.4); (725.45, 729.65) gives 0.21 mag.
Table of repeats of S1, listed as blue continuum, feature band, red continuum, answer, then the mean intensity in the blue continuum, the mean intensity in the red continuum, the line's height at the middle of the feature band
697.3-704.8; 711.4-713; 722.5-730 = 0.08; 38.8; 39.1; 38.9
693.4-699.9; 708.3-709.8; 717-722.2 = 0.07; 37.7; 37.6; 37.7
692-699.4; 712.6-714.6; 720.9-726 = 0.11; 37.2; 37.9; 37.6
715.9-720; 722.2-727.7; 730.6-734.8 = 0.01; 38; 40.7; 39.3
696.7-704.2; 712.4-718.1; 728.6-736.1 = 0.12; 38.4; 40.6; 39.4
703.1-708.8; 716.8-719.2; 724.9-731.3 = 0.03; 39.5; 40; 39.7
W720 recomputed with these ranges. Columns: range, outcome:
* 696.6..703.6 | 46.9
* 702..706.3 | 47.2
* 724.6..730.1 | 50.03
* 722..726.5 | 45.61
